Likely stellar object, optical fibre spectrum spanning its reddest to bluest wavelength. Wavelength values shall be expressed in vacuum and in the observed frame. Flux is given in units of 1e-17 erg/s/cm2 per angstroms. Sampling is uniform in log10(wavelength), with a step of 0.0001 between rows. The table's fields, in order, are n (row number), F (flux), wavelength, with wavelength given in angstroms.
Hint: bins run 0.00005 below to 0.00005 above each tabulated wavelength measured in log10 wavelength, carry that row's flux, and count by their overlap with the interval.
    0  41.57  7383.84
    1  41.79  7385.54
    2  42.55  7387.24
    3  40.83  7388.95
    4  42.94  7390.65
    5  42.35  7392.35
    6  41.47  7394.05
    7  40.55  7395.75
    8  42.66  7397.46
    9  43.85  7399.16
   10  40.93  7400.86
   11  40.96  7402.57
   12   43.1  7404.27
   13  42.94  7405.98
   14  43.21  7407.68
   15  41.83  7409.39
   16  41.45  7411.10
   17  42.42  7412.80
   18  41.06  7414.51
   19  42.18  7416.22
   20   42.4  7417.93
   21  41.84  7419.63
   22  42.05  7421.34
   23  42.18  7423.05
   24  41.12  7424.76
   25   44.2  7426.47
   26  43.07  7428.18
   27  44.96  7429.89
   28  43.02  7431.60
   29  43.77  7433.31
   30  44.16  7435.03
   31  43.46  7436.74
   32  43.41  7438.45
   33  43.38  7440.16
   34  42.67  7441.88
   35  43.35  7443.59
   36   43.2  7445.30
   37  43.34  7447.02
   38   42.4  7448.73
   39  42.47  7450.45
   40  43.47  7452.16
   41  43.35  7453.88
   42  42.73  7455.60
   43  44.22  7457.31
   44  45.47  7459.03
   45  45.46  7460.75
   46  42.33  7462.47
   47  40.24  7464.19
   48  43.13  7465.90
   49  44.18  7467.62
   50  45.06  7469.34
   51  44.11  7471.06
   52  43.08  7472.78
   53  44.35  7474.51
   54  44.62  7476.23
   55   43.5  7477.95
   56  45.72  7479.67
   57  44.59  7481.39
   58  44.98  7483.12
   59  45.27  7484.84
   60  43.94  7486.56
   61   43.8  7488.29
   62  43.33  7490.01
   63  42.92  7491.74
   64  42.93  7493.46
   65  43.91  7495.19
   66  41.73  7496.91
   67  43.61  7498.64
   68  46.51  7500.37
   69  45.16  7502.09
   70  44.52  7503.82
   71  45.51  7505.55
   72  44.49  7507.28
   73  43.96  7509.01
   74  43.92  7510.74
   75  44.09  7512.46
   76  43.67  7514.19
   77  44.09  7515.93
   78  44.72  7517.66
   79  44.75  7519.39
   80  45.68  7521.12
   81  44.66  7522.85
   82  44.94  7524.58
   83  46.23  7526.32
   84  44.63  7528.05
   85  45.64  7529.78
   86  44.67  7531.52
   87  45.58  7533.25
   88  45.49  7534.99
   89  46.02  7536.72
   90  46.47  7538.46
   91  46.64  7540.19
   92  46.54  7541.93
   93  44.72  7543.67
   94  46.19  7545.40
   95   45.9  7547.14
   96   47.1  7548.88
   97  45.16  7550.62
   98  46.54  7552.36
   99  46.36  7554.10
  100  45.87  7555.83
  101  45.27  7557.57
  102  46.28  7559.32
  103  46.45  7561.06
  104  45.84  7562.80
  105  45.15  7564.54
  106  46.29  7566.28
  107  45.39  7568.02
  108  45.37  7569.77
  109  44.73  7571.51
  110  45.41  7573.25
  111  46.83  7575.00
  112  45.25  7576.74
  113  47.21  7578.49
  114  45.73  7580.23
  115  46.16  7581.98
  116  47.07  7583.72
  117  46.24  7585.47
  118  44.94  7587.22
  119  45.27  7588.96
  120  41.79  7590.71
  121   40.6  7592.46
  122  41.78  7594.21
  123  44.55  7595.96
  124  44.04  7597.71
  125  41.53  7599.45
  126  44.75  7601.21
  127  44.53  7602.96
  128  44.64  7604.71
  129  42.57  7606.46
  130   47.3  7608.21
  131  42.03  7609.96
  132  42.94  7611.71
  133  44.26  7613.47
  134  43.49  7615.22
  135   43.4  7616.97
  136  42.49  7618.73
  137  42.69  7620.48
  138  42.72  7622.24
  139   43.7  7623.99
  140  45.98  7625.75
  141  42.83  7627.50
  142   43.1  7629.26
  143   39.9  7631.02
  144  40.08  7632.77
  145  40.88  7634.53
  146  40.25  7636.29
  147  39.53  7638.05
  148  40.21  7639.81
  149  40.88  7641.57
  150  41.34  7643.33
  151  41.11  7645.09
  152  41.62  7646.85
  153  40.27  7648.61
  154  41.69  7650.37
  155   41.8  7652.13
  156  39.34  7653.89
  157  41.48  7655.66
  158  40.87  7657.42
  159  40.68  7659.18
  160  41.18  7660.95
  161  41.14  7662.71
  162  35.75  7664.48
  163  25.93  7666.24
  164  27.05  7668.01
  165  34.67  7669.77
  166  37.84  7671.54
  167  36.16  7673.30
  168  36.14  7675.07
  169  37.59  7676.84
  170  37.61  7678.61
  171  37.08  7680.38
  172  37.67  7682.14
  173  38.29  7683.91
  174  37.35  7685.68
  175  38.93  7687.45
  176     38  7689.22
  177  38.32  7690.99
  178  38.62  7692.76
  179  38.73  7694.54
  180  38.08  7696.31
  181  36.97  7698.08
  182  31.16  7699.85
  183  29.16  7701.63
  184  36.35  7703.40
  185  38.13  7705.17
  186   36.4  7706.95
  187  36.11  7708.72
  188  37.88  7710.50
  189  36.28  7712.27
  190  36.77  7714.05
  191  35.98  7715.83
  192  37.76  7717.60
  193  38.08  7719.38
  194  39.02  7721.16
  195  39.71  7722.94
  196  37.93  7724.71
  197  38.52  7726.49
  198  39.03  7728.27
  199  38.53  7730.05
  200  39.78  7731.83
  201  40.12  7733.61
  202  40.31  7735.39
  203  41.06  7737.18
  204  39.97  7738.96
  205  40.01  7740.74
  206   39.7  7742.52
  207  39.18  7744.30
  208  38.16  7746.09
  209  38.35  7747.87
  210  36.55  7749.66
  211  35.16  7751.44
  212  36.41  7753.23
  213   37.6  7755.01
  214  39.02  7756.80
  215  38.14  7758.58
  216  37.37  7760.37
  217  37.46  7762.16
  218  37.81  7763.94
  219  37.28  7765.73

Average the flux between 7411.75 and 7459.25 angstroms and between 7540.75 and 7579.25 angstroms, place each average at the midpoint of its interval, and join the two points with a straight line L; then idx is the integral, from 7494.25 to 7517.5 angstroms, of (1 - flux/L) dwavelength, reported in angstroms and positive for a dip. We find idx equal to 0.2 angstroms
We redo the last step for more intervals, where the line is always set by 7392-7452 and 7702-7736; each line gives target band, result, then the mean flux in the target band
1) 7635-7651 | -0.68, 40.7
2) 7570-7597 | -3.27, 44.9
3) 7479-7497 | -1.05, 44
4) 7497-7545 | -4.66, 45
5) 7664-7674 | 1.54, 32.8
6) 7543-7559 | -2.11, 45.9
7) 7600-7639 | -3.37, 42.9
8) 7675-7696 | 0.27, 37.9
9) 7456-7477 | -0.96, 43.8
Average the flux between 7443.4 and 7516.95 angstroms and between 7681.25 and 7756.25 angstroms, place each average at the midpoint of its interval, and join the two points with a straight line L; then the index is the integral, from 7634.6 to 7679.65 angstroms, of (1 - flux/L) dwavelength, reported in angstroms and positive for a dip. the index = 0.97 angstroms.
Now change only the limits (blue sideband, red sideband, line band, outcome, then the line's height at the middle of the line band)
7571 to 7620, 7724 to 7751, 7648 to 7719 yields 6.75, 41.1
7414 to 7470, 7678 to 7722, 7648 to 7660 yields -0.89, 38.1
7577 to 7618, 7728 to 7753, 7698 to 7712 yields 1.74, 40.2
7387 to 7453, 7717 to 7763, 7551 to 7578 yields -3.33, 40.8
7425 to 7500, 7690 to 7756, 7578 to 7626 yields -4.22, 40.5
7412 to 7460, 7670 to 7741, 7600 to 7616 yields -1.78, 39.6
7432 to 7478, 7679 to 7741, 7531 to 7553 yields -2.33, 41.5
